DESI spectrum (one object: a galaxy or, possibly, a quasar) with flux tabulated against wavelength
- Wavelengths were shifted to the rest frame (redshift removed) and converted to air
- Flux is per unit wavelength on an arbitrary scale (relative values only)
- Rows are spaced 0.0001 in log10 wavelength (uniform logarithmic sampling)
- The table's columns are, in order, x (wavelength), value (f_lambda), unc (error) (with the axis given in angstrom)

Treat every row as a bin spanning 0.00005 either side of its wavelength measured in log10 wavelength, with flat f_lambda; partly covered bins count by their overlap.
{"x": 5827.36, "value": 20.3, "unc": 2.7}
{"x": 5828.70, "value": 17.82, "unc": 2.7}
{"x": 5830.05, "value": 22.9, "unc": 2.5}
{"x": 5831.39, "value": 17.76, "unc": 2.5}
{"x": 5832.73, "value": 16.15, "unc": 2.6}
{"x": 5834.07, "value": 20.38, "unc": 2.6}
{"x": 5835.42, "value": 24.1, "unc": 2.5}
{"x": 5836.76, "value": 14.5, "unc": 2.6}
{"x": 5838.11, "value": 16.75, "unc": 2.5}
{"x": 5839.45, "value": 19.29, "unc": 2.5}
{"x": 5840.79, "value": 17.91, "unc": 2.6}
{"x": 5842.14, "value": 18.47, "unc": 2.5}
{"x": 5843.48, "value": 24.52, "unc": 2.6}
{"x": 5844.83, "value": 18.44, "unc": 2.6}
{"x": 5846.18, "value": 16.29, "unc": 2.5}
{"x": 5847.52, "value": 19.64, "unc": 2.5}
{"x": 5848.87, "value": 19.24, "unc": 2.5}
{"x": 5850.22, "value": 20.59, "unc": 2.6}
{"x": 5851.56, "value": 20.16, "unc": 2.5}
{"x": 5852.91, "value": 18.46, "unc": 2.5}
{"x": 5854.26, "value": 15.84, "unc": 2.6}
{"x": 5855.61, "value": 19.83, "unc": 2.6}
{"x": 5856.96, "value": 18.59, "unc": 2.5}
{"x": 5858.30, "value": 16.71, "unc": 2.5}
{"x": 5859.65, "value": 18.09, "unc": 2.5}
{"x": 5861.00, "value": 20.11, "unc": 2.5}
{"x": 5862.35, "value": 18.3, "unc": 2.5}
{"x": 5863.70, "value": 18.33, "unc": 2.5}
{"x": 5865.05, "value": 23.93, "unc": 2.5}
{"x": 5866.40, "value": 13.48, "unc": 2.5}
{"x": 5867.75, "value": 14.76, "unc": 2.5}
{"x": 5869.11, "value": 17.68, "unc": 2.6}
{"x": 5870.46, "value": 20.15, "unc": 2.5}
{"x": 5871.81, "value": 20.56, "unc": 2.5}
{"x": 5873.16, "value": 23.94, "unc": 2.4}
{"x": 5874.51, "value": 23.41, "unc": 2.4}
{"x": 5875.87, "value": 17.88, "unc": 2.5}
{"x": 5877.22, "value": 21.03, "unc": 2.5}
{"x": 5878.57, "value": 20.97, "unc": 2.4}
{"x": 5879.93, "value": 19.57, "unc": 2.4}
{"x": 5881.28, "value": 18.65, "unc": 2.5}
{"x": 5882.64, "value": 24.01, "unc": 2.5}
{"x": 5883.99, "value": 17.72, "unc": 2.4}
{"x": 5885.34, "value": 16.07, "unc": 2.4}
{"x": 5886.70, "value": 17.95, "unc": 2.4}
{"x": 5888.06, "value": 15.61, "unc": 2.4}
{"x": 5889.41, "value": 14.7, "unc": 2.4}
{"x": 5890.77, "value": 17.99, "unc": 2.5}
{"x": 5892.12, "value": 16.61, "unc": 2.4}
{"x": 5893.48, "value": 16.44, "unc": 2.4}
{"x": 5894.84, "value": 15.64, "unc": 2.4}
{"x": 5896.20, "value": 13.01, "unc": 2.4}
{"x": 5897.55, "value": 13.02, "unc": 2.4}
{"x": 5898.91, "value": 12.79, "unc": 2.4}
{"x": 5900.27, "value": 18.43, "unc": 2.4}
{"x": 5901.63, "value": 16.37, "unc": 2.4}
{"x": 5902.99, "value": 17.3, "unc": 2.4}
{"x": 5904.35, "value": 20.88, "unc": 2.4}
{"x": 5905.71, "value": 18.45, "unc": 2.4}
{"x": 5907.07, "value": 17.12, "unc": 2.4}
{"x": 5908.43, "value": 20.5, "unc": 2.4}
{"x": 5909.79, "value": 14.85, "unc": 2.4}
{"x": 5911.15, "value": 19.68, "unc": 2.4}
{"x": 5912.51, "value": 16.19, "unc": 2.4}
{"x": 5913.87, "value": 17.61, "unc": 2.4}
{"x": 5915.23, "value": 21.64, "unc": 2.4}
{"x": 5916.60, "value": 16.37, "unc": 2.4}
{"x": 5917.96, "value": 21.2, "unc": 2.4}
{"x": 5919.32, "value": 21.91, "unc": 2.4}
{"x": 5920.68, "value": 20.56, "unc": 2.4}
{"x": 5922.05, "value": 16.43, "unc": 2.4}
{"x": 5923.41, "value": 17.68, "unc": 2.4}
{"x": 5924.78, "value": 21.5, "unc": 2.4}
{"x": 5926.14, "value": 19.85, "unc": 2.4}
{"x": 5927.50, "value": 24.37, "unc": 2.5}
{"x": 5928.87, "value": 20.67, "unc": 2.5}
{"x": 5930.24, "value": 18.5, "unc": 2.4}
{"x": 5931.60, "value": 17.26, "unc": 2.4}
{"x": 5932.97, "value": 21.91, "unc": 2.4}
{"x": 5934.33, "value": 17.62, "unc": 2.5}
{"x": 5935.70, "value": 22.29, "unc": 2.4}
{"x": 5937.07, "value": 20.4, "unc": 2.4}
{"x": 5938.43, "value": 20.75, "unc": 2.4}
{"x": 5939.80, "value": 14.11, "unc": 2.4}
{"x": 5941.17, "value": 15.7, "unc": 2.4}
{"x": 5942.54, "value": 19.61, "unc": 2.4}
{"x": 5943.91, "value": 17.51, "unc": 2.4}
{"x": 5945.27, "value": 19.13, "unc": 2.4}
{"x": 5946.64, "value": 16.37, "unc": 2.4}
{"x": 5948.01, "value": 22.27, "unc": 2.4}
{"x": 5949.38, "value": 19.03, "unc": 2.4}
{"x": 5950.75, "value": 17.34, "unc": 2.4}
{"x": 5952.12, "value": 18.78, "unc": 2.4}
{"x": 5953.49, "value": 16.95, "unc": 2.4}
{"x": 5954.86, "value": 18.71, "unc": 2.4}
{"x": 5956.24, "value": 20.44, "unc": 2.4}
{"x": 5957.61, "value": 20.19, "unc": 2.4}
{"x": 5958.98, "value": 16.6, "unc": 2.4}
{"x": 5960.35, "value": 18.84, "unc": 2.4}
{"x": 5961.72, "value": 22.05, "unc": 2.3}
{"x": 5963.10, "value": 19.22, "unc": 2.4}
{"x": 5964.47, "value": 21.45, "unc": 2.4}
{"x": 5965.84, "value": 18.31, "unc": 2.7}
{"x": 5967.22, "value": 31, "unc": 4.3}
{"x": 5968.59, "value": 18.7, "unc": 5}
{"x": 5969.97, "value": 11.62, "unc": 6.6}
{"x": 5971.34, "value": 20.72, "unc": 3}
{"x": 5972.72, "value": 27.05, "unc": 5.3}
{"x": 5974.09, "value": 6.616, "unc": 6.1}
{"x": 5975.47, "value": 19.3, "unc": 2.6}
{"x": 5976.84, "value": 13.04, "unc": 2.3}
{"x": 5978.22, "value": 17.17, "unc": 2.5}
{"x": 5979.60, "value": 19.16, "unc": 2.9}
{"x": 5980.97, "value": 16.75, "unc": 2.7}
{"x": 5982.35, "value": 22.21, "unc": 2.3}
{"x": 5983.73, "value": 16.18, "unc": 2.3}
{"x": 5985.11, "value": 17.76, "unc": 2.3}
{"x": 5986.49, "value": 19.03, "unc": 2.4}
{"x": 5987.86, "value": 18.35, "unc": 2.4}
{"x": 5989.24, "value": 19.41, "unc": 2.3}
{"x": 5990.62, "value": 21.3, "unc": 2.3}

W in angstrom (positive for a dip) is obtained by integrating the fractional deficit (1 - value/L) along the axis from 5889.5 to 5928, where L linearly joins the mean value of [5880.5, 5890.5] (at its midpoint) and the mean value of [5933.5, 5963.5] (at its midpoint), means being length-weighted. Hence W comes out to 0.6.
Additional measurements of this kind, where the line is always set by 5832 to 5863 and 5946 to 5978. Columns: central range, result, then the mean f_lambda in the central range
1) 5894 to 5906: 1.7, 16.1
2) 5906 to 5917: 0.5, 18.1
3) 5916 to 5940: -1.2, 19.8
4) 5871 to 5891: -0.6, 19.4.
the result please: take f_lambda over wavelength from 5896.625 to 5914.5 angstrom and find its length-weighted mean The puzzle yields 17.1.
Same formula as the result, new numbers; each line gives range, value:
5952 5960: 18.6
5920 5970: 19.4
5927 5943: 19.4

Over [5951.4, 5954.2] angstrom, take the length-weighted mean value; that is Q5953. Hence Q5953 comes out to 17.9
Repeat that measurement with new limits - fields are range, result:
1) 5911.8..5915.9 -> 18.5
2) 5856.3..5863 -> 18.4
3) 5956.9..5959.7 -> 18.5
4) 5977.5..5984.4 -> 18.3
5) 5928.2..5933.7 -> 19.6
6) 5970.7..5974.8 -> 18.1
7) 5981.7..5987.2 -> 18.8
